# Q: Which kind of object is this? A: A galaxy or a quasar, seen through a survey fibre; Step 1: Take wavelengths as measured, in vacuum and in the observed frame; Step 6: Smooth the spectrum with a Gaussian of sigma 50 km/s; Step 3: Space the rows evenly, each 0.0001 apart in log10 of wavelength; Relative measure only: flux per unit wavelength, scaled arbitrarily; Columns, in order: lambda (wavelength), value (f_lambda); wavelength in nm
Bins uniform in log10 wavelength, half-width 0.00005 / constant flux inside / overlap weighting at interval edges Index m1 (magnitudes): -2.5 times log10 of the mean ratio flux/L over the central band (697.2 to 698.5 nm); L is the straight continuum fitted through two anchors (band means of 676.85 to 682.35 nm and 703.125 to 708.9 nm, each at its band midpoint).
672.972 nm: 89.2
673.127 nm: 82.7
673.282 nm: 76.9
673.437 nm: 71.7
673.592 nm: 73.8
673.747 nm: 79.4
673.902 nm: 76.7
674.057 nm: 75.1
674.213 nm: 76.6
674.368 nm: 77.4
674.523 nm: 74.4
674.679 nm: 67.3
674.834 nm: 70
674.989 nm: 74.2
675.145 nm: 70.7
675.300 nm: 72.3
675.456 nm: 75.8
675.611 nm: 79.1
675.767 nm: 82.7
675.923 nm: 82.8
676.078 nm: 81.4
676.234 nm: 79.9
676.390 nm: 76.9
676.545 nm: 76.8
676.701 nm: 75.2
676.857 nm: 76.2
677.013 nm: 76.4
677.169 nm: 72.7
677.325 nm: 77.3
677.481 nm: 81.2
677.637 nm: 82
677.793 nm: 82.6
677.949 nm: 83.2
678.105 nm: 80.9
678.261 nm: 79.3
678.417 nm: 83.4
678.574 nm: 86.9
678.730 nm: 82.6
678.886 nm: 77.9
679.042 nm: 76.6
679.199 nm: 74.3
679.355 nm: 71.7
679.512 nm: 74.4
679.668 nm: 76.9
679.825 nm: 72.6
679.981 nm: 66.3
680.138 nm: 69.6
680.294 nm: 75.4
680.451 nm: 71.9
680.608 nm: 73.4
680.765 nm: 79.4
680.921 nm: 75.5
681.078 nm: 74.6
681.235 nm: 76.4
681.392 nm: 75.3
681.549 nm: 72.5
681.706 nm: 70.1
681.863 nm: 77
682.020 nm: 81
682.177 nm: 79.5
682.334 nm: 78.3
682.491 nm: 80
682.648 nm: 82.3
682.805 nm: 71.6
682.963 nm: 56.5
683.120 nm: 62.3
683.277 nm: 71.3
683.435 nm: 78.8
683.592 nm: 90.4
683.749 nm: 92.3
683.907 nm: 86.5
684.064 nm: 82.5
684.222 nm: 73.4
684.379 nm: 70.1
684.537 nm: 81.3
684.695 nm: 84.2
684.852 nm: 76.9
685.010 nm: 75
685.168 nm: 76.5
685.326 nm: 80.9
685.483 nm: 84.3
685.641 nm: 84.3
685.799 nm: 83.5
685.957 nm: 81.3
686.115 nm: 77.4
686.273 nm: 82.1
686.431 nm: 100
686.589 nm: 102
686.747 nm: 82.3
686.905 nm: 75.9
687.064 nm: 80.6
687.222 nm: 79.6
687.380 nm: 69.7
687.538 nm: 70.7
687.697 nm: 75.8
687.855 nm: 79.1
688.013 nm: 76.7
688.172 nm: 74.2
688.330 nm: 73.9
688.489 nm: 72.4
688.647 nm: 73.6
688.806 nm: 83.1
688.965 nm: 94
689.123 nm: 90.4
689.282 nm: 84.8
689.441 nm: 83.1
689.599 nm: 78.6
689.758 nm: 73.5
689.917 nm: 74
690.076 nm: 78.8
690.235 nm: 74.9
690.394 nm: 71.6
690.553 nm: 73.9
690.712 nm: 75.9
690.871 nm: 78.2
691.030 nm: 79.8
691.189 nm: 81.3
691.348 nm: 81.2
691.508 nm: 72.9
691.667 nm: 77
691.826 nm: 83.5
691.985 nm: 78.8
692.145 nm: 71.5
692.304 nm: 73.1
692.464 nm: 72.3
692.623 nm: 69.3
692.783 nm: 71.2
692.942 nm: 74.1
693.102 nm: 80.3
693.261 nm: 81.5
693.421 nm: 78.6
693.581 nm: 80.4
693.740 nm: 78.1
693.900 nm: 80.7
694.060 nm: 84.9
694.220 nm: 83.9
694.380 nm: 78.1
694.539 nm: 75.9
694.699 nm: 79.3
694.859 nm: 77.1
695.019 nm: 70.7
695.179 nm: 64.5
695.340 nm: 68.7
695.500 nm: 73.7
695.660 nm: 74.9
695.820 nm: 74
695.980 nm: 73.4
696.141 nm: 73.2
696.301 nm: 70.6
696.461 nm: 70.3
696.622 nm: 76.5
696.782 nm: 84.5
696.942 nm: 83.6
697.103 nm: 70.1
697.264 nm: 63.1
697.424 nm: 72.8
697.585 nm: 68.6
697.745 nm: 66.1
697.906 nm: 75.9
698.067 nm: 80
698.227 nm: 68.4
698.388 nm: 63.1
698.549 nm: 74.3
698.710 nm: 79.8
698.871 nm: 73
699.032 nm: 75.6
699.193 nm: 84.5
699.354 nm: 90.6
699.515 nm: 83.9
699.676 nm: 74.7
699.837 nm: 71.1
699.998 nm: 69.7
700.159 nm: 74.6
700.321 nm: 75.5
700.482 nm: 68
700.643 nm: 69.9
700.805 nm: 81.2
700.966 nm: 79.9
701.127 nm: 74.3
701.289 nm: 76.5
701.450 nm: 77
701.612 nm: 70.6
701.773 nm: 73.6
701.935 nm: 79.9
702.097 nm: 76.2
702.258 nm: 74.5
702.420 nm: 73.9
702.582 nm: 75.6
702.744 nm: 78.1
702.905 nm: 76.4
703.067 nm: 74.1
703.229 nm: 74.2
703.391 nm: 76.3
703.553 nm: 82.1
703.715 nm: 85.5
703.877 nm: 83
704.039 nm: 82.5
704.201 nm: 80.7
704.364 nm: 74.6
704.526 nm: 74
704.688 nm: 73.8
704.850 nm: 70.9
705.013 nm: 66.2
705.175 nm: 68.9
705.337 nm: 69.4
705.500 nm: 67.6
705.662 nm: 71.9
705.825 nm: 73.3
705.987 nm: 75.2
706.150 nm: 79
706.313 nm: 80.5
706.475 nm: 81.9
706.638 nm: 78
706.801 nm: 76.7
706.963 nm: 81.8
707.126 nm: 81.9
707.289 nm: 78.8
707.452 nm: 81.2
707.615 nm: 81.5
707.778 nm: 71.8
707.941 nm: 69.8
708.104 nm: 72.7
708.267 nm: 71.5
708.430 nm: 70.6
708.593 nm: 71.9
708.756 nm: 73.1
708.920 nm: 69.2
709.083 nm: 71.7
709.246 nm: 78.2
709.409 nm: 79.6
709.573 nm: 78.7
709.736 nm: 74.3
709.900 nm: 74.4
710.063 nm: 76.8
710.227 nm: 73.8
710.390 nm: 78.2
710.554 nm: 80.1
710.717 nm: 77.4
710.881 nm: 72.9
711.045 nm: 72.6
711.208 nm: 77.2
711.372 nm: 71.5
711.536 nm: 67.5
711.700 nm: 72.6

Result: 0.090 mag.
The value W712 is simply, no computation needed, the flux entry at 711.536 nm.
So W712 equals 67.5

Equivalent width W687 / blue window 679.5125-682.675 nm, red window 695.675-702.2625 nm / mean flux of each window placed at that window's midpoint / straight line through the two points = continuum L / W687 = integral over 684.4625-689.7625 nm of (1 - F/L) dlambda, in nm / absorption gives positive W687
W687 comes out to -0.399 nm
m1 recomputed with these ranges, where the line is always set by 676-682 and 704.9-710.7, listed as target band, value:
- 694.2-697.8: 0.03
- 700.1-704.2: -0.02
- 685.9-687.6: -0.08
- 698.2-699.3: 0.01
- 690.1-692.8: 0.00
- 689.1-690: -0.05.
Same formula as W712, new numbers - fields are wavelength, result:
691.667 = 77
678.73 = 82.6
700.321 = 75.5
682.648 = 82.3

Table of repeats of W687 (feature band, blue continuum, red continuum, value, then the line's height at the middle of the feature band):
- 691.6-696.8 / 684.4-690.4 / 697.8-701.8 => 0.11 nm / 77.5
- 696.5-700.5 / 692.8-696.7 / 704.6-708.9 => 0.04 nm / 75.5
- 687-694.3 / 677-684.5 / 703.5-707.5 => -0.09 nm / 76.8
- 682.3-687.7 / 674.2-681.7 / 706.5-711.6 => -0.23 nm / 76.2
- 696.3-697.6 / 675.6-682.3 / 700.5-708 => 0.05 nm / 76.5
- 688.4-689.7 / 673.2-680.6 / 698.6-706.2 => -0.10 nm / 76.2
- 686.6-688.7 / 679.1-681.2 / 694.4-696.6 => -0.09 nm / 73.3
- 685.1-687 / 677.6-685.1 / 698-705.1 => -0.19 nm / 76.7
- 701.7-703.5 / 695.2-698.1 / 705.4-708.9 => -0.03 nm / 74.5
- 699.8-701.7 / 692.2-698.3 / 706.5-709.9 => 0.03 nm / 75.2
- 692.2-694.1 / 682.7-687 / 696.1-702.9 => 0.01 nm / 77.2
